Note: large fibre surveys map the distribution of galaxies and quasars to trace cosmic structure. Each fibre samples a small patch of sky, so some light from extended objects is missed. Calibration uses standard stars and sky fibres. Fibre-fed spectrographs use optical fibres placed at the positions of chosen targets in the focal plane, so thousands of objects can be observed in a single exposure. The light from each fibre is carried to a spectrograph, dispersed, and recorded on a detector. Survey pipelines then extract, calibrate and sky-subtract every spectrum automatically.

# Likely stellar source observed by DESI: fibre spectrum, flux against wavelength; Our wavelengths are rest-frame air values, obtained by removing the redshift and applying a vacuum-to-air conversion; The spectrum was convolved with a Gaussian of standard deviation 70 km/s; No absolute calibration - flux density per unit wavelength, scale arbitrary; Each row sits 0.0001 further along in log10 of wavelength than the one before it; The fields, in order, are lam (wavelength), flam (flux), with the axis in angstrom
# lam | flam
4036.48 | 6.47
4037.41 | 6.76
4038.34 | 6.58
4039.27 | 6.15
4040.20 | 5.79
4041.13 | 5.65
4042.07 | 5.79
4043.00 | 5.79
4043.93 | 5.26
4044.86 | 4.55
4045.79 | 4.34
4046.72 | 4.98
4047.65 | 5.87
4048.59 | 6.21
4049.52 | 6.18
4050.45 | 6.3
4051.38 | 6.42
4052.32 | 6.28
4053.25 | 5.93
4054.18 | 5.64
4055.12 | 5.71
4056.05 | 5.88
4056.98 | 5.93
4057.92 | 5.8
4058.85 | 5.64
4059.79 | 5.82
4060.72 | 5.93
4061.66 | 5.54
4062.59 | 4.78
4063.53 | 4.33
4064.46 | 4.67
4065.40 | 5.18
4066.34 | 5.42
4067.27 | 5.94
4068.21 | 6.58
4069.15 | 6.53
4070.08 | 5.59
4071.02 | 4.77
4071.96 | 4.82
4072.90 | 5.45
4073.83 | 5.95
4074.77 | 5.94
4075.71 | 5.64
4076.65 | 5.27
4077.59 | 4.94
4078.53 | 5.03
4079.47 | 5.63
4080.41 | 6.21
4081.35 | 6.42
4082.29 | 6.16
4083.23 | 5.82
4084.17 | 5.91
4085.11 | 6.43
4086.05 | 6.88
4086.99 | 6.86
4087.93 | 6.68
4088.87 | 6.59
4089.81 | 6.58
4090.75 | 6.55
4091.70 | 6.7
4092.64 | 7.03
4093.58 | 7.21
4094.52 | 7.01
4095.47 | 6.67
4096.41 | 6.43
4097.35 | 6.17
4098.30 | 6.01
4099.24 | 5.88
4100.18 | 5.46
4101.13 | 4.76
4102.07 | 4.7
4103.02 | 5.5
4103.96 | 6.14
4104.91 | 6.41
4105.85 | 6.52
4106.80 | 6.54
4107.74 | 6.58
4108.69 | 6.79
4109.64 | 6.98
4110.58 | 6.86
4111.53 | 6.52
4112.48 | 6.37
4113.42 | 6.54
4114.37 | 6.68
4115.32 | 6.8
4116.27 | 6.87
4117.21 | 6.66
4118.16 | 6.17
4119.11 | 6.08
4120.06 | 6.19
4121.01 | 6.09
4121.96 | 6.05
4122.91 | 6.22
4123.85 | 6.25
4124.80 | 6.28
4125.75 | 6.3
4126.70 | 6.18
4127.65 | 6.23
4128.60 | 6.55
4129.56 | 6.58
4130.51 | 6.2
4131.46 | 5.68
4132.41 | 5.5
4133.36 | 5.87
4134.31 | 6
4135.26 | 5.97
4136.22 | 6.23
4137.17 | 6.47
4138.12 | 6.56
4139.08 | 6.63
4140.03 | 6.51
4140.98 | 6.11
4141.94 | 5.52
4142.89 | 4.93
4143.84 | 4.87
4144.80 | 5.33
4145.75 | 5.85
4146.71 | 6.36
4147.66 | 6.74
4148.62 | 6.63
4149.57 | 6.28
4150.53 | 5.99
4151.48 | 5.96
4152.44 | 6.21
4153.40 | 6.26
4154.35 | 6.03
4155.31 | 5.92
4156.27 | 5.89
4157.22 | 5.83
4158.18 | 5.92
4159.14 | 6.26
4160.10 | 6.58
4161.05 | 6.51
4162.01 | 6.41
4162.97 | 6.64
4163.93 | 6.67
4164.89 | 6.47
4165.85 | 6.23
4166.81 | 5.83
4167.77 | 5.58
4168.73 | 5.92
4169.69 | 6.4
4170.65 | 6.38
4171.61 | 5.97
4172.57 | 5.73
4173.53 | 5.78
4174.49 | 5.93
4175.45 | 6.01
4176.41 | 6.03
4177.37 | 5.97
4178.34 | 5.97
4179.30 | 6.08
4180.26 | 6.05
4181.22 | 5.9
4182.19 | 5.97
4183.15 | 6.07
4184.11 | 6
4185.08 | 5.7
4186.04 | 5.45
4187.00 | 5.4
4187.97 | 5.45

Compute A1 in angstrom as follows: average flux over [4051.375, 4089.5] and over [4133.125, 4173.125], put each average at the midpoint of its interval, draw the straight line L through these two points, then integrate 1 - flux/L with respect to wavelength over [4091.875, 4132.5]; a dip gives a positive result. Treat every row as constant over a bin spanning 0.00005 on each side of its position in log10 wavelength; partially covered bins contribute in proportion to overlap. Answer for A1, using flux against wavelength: -2.5 angstrom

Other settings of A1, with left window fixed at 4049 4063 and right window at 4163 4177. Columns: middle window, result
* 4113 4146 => -0.8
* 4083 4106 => -1.3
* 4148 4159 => -0.1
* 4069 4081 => 0.8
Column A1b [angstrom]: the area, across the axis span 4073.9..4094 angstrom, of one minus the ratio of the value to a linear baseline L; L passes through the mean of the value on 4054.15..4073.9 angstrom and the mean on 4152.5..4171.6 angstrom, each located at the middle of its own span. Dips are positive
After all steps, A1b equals -1.9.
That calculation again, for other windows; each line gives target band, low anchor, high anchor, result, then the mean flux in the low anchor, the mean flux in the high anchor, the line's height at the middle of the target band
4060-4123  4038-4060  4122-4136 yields -1.1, 5.76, 6.13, 5.96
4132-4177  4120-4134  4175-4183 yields -0.1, 6.14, 6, 6.07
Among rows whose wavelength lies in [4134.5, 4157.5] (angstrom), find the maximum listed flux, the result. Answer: 6.74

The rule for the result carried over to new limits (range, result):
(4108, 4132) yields 6.98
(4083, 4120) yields 7.21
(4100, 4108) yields 6.58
